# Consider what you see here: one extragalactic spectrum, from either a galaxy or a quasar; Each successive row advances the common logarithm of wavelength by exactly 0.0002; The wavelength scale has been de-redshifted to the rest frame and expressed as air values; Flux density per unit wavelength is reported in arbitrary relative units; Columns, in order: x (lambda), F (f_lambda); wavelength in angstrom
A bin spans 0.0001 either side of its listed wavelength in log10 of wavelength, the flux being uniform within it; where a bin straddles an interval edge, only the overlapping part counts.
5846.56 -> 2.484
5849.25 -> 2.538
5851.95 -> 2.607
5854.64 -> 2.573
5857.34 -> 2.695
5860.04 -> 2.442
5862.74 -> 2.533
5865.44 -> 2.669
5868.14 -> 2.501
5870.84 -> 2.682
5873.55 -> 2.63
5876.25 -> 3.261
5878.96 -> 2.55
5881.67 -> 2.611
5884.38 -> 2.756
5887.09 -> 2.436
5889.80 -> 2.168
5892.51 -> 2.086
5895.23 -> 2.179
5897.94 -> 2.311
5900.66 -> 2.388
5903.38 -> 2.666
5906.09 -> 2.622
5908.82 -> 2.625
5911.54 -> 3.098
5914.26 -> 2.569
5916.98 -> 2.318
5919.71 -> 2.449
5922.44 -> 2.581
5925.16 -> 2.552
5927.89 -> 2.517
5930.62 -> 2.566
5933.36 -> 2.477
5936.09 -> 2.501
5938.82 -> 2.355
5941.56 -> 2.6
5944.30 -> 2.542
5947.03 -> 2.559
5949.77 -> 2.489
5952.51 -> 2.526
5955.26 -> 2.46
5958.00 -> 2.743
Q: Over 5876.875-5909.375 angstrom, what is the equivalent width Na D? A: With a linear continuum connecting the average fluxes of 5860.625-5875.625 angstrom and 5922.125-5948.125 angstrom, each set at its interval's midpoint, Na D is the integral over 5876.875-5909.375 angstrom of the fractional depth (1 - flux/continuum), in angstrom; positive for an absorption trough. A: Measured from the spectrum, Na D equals 1.57 angstrom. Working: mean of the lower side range 2.63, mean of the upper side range 2.52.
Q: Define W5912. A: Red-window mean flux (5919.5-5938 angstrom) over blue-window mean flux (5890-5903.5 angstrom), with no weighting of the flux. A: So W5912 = 1.1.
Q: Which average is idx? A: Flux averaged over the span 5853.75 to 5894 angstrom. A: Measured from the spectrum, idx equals 2.57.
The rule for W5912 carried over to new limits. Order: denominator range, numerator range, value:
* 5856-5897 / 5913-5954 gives 0.99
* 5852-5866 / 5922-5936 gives 0.98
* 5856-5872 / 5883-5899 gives 0.90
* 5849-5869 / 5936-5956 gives 0.97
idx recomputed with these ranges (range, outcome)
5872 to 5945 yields 2.53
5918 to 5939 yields 2.5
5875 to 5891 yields 2.63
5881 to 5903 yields 2.37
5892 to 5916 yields 2.52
